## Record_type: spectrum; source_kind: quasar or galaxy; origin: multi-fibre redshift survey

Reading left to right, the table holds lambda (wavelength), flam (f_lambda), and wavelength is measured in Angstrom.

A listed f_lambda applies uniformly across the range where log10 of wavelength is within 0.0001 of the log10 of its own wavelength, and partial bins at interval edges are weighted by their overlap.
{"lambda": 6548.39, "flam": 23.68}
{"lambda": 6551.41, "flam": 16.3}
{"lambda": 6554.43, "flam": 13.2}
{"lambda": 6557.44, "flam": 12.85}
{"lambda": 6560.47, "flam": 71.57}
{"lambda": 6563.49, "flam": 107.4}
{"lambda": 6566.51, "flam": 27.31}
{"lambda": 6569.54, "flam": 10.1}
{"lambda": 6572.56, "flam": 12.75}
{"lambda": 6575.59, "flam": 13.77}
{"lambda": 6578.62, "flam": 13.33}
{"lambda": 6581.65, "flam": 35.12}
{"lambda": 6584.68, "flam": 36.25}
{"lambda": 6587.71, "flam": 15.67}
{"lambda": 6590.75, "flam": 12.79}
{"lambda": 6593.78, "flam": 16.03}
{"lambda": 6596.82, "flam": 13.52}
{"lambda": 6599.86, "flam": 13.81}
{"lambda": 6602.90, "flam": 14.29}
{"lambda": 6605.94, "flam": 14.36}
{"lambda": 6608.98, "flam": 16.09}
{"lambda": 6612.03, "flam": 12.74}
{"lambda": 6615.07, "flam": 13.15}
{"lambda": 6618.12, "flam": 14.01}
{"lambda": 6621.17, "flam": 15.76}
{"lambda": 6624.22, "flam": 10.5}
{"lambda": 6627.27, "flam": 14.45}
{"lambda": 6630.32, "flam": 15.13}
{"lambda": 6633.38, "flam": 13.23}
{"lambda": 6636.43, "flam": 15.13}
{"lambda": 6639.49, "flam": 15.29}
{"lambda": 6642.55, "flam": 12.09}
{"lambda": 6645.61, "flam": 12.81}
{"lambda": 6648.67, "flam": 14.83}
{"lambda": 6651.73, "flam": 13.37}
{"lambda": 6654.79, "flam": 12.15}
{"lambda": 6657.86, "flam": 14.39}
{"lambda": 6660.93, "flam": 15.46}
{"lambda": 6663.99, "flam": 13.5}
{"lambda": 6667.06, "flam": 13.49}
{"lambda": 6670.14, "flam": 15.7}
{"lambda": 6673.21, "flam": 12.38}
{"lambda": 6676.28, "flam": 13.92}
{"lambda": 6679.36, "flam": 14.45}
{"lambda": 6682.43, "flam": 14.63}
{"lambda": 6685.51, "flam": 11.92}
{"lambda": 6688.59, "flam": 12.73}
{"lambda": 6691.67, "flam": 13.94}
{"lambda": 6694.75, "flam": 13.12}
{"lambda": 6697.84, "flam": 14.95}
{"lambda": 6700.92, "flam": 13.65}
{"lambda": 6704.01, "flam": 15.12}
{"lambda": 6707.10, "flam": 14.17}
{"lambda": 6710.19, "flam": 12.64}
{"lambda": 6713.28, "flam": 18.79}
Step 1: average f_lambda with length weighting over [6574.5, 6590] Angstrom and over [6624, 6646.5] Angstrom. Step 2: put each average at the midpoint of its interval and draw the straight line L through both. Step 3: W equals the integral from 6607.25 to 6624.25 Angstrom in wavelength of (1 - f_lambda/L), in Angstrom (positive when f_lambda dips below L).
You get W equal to 3.0 Angstrom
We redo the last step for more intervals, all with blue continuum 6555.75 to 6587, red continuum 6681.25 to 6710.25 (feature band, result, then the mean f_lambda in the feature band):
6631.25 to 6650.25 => 7.2 Angstrom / 13.9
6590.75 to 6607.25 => 8.4 Angstrom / 14.3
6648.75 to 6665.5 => 5.0 Angstrom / 13.9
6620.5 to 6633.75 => 5.8 Angstrom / 13.7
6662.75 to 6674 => 2.6 Angstrom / 13.9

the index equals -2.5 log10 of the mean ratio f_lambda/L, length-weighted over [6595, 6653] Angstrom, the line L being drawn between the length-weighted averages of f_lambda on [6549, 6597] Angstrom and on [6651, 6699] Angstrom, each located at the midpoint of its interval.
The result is 0.40 mag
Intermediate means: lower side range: 27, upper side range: 13.8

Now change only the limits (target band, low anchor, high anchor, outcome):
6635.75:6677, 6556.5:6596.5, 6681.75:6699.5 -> 0.29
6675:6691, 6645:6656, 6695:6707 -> 0.04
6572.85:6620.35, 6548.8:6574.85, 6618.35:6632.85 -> 0.31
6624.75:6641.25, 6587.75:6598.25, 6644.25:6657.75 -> -0.05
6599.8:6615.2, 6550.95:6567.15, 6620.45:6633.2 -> 0.49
